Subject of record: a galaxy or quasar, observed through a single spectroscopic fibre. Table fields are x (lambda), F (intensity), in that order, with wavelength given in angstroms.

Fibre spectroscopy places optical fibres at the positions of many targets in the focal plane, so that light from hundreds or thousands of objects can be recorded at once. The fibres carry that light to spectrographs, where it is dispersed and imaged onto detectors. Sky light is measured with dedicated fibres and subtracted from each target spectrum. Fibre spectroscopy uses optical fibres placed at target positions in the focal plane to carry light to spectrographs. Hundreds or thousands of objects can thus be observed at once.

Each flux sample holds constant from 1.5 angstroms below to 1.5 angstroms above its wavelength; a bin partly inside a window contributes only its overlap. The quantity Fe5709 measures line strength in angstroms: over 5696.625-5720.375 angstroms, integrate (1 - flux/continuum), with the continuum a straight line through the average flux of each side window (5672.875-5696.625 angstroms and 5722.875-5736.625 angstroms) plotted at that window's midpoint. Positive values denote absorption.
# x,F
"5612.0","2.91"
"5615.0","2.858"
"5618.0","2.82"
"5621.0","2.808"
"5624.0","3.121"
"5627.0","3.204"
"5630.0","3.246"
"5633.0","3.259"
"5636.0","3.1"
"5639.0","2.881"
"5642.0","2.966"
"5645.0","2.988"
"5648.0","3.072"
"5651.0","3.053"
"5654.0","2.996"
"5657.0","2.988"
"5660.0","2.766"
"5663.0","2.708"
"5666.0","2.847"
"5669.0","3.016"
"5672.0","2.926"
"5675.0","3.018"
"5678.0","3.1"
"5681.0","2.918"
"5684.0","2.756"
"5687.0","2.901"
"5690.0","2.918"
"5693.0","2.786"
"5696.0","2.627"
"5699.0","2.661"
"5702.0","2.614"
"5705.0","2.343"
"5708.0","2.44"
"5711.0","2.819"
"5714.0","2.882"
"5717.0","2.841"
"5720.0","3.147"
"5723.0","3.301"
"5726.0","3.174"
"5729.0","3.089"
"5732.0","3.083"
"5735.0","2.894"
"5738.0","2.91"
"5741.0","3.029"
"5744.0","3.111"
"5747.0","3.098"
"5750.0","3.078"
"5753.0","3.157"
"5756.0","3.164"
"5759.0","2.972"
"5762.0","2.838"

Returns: 2.4 angstroms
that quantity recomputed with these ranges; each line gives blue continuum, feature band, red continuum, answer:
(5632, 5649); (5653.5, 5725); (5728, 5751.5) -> 4.5 angstroms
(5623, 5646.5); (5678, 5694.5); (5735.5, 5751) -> 1.0 angstroms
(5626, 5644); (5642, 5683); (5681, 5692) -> 0.3 angstroms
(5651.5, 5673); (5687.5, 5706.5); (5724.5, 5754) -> 1.9 angstroms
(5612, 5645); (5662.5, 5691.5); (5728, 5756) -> 1.1 angstroms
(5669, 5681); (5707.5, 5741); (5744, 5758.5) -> 1.0 angstroms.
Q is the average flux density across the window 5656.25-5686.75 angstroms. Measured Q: 2.9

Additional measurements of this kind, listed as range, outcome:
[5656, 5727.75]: 2.85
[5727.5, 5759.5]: 3.06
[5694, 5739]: 2.85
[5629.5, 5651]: 3.06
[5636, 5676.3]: 2.95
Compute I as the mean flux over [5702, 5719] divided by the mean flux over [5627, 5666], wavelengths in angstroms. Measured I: 0.89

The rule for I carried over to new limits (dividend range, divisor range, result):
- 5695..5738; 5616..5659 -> 0.94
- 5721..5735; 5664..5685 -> 1.07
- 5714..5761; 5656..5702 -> 1.07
